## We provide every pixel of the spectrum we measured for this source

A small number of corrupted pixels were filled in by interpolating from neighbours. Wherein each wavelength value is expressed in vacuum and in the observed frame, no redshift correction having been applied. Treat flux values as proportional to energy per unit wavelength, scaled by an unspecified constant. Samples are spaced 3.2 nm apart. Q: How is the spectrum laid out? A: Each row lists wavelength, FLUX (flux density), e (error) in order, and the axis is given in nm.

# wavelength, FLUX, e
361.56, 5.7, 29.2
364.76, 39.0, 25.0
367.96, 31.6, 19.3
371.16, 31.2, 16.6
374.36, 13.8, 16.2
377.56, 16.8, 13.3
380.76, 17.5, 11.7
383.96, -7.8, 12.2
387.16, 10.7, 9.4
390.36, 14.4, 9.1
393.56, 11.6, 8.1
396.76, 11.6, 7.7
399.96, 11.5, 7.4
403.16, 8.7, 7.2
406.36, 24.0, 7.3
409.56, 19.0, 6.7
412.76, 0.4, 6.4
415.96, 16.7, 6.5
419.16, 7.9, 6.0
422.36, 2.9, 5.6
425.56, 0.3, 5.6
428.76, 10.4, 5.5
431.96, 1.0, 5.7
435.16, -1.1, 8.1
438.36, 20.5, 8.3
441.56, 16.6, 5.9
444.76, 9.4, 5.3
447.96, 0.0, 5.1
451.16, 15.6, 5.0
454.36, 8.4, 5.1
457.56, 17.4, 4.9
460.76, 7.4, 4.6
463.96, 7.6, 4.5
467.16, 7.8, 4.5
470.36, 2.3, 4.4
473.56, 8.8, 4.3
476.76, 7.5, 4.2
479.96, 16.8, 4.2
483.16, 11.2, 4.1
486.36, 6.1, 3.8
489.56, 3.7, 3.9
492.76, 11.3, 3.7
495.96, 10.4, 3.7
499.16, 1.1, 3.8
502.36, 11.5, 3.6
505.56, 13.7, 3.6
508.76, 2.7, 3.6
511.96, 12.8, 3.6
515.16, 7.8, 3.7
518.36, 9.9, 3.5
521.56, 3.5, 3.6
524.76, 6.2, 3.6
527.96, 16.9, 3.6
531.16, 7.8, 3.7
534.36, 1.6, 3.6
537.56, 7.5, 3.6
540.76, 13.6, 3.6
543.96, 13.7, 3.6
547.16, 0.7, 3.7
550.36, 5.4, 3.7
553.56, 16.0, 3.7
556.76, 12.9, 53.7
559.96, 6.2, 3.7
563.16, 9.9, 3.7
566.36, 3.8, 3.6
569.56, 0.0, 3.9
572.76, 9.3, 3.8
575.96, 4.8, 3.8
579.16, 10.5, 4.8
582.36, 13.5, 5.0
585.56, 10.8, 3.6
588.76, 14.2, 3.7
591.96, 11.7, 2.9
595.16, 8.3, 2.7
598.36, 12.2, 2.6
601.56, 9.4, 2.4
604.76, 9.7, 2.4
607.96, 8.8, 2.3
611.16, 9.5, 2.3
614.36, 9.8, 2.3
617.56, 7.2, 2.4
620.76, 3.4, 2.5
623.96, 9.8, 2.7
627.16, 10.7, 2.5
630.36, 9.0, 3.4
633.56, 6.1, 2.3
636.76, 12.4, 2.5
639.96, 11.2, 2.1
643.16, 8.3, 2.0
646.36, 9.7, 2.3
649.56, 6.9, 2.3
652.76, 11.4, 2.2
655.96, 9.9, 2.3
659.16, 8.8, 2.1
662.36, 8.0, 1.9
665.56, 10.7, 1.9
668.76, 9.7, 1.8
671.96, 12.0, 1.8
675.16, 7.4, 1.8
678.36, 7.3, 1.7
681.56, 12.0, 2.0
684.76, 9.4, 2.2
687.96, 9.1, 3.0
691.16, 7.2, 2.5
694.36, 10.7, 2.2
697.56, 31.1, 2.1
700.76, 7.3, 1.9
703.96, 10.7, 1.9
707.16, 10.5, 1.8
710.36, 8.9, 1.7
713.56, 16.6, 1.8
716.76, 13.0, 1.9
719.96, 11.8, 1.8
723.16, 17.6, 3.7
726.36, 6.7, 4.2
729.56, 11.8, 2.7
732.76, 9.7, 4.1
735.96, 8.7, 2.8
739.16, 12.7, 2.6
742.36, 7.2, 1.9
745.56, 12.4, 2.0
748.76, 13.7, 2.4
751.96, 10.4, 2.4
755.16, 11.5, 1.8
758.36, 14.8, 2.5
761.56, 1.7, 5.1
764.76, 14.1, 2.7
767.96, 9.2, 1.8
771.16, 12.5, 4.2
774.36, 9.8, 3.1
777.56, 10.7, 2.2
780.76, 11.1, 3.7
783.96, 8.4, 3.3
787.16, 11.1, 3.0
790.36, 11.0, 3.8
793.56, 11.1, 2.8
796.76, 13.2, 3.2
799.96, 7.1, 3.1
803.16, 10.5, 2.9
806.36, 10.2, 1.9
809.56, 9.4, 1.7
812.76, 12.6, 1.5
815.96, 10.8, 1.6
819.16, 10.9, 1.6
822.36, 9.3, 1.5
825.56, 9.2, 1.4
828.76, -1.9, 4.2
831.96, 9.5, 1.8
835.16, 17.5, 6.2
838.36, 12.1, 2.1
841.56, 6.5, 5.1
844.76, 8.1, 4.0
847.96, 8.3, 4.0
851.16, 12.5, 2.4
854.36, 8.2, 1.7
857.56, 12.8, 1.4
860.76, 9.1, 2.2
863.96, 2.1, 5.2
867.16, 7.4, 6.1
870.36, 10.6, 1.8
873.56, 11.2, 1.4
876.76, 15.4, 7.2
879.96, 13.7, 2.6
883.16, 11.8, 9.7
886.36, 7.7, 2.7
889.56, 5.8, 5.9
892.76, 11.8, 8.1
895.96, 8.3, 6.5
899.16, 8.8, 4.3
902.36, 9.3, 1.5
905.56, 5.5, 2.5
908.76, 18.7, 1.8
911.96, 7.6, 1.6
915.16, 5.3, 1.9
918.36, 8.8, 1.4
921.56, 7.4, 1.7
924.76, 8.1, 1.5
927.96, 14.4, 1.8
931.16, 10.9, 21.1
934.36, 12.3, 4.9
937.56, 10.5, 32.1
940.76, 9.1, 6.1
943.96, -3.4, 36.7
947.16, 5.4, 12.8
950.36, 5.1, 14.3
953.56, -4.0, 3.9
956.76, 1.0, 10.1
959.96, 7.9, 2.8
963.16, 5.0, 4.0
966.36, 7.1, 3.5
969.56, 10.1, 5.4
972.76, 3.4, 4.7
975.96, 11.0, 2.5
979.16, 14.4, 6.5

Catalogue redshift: 0.87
